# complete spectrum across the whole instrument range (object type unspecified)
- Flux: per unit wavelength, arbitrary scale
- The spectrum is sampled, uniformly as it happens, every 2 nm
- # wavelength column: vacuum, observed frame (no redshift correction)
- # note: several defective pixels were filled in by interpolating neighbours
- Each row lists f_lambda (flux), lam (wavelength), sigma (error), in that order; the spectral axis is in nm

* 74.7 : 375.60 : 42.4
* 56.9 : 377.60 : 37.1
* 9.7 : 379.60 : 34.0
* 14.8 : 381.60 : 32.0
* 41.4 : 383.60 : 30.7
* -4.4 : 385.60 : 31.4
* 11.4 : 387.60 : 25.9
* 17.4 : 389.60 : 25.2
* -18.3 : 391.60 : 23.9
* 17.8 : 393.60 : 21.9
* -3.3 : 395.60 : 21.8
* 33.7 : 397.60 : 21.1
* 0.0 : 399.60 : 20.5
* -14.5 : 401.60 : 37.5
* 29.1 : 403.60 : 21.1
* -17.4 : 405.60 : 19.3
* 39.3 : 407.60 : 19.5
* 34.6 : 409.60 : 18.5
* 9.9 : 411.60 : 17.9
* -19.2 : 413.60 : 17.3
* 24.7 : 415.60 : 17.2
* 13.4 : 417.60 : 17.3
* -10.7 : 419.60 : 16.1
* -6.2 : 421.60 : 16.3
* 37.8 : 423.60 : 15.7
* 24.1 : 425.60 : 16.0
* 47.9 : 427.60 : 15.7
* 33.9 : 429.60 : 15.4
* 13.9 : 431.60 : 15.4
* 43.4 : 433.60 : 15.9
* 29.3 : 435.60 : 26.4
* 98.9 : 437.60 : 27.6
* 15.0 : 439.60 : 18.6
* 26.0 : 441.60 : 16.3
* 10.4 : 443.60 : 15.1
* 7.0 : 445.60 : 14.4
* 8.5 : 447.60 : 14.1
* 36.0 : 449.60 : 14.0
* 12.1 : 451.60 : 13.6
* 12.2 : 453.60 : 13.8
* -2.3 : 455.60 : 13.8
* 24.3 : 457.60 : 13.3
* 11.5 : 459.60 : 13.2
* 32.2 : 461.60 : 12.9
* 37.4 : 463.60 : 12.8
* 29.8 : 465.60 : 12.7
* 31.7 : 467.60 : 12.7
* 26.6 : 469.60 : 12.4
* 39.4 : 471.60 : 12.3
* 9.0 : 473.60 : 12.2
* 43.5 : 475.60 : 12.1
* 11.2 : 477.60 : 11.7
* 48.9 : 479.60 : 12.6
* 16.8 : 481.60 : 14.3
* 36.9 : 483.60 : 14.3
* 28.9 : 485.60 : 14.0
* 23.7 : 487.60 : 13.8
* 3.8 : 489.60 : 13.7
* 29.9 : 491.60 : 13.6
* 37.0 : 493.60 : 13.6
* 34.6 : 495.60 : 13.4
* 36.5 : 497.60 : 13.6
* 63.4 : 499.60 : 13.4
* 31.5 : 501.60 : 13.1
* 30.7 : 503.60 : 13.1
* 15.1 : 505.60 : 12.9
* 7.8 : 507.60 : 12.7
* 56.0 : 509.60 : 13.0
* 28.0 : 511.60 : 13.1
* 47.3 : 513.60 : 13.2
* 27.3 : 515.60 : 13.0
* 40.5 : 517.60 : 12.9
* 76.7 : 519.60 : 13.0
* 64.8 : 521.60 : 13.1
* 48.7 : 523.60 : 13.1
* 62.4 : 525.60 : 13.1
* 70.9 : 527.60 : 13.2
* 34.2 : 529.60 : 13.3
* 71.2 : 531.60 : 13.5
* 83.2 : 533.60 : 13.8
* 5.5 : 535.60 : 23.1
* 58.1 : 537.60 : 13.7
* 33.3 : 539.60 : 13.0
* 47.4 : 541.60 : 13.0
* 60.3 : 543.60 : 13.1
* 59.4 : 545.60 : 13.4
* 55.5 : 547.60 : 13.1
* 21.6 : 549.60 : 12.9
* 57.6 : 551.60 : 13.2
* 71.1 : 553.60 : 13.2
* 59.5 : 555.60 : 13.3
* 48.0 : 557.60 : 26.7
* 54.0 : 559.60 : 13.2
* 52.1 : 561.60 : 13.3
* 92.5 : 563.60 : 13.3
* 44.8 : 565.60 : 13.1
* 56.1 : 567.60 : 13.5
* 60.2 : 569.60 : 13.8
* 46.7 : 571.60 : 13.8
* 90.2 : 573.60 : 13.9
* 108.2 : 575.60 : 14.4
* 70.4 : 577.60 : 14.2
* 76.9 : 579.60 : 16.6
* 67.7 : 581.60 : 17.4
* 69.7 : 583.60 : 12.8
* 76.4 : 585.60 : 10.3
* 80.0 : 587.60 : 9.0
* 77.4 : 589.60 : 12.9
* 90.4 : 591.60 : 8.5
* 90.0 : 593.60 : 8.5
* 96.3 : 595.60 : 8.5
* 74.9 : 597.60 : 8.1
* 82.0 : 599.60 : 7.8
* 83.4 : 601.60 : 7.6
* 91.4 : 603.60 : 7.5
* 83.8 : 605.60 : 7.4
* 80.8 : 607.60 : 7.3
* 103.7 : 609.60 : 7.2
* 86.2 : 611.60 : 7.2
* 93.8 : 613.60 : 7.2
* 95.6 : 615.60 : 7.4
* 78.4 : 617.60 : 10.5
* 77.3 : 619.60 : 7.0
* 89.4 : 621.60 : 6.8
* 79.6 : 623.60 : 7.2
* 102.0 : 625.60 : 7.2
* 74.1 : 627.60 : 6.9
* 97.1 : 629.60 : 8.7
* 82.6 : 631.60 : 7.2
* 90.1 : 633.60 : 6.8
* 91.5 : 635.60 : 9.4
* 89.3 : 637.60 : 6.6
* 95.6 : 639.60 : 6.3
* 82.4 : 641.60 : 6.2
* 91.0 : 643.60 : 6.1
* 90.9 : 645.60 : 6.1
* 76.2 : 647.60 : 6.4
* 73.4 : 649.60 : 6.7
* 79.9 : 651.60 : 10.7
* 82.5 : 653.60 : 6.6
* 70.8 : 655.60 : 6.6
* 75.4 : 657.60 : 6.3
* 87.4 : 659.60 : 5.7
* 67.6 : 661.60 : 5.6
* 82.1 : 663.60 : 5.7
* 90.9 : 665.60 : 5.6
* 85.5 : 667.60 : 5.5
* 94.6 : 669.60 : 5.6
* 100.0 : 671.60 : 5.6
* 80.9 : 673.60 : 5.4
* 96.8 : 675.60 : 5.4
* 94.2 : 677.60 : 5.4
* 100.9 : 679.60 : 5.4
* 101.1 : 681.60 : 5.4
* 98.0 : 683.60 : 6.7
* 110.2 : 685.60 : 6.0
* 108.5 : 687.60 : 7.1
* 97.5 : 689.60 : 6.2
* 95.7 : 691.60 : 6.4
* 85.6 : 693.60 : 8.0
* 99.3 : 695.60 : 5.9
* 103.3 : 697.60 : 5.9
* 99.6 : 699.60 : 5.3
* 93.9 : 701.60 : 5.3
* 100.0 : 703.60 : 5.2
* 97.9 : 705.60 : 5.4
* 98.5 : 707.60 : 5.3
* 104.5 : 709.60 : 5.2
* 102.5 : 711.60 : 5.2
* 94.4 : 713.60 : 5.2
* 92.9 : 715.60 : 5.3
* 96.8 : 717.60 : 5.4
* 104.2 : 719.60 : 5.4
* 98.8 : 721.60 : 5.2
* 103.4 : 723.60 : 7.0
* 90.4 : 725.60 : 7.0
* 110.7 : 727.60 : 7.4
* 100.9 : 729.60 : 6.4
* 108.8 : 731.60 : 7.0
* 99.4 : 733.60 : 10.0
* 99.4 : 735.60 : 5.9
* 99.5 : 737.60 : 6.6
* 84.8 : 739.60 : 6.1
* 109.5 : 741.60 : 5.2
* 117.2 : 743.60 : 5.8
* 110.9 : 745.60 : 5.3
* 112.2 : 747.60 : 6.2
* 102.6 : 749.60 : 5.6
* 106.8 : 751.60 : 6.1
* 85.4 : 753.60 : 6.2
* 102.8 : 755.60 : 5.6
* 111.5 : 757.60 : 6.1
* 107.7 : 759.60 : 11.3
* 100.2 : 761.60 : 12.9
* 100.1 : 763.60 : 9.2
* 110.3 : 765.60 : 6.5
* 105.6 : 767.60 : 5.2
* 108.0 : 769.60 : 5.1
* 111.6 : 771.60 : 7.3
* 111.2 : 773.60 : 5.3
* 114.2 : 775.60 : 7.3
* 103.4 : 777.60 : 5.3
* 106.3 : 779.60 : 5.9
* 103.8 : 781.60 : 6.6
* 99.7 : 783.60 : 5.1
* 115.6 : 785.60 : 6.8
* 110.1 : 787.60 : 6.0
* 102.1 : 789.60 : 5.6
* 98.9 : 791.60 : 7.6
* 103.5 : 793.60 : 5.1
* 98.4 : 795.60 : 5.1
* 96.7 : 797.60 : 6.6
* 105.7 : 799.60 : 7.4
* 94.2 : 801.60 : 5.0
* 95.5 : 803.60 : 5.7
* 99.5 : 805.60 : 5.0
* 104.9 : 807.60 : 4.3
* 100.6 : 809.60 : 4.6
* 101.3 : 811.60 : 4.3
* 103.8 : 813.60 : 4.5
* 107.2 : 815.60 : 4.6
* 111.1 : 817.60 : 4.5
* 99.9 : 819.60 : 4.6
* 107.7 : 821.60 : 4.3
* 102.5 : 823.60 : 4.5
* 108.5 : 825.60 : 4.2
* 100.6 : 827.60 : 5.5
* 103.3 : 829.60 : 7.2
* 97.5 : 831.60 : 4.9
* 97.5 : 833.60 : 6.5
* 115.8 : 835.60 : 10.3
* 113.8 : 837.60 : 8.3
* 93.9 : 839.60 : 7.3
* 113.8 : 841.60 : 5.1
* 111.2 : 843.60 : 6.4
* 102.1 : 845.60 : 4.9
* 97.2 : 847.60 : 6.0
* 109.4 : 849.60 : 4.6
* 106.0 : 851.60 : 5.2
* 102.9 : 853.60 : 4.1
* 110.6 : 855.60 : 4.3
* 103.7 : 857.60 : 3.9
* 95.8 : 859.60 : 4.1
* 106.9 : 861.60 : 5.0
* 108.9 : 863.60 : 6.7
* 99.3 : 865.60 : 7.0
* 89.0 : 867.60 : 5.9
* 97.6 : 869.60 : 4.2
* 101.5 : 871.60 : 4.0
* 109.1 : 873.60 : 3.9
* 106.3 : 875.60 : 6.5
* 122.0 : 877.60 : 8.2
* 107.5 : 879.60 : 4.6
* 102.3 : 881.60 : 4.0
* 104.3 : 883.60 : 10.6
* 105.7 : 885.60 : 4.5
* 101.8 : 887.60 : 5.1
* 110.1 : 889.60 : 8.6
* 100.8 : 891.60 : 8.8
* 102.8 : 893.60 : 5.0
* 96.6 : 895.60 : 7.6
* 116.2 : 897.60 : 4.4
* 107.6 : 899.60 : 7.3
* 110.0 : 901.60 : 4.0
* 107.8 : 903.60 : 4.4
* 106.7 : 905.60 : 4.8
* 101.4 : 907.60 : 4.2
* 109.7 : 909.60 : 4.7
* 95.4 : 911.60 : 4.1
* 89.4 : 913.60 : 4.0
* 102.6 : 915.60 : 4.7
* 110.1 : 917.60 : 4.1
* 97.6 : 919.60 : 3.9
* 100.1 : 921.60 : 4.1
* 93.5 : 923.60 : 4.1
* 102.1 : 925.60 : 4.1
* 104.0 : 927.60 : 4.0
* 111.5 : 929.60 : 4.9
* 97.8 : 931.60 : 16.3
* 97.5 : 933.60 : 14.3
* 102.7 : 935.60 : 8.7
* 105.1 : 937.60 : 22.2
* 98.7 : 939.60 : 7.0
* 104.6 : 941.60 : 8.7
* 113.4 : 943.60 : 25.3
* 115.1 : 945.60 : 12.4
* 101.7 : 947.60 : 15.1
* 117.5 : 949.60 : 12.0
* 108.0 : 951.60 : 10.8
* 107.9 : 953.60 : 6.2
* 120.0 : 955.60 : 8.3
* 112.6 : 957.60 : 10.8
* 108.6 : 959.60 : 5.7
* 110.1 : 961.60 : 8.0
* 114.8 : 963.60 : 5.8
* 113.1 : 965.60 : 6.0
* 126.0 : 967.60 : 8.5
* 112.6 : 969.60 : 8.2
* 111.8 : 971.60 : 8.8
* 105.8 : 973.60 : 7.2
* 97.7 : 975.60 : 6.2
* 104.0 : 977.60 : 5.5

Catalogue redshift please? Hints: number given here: 0.278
